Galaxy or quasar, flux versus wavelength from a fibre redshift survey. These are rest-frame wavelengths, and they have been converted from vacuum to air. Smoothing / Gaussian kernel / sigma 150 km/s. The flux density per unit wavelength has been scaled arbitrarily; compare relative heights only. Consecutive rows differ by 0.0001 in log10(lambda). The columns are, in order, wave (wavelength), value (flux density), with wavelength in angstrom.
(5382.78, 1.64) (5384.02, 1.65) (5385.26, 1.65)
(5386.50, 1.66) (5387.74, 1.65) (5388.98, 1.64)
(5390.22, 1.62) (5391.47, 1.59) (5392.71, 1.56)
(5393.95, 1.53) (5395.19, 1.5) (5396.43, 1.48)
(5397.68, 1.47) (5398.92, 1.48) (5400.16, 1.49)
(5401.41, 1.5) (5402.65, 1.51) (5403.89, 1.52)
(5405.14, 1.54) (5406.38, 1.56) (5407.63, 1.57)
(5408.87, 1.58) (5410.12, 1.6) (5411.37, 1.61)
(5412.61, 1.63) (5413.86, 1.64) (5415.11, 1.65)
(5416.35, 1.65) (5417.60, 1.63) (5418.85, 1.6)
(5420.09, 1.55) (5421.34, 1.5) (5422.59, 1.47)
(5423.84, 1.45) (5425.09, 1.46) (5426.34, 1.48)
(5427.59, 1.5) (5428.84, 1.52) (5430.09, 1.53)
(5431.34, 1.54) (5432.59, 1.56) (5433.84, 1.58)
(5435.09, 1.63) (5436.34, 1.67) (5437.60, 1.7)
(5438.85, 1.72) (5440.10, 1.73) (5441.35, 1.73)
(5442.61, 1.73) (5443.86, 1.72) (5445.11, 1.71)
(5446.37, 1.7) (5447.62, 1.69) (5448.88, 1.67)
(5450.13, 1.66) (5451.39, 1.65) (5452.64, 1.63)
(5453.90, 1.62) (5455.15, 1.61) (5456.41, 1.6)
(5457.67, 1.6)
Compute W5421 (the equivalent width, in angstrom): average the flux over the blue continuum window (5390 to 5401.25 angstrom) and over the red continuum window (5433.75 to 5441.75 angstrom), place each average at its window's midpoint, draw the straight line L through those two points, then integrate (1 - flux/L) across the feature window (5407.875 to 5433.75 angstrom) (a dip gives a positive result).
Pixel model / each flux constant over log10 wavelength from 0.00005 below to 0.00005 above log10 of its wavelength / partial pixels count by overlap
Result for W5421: 0.95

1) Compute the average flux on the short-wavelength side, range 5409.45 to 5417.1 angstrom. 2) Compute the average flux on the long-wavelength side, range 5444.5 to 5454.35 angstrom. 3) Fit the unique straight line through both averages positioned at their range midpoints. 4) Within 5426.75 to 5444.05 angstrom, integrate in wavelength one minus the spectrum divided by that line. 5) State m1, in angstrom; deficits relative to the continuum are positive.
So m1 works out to 0.2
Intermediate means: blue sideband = 1.63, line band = 1.63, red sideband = 1.67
